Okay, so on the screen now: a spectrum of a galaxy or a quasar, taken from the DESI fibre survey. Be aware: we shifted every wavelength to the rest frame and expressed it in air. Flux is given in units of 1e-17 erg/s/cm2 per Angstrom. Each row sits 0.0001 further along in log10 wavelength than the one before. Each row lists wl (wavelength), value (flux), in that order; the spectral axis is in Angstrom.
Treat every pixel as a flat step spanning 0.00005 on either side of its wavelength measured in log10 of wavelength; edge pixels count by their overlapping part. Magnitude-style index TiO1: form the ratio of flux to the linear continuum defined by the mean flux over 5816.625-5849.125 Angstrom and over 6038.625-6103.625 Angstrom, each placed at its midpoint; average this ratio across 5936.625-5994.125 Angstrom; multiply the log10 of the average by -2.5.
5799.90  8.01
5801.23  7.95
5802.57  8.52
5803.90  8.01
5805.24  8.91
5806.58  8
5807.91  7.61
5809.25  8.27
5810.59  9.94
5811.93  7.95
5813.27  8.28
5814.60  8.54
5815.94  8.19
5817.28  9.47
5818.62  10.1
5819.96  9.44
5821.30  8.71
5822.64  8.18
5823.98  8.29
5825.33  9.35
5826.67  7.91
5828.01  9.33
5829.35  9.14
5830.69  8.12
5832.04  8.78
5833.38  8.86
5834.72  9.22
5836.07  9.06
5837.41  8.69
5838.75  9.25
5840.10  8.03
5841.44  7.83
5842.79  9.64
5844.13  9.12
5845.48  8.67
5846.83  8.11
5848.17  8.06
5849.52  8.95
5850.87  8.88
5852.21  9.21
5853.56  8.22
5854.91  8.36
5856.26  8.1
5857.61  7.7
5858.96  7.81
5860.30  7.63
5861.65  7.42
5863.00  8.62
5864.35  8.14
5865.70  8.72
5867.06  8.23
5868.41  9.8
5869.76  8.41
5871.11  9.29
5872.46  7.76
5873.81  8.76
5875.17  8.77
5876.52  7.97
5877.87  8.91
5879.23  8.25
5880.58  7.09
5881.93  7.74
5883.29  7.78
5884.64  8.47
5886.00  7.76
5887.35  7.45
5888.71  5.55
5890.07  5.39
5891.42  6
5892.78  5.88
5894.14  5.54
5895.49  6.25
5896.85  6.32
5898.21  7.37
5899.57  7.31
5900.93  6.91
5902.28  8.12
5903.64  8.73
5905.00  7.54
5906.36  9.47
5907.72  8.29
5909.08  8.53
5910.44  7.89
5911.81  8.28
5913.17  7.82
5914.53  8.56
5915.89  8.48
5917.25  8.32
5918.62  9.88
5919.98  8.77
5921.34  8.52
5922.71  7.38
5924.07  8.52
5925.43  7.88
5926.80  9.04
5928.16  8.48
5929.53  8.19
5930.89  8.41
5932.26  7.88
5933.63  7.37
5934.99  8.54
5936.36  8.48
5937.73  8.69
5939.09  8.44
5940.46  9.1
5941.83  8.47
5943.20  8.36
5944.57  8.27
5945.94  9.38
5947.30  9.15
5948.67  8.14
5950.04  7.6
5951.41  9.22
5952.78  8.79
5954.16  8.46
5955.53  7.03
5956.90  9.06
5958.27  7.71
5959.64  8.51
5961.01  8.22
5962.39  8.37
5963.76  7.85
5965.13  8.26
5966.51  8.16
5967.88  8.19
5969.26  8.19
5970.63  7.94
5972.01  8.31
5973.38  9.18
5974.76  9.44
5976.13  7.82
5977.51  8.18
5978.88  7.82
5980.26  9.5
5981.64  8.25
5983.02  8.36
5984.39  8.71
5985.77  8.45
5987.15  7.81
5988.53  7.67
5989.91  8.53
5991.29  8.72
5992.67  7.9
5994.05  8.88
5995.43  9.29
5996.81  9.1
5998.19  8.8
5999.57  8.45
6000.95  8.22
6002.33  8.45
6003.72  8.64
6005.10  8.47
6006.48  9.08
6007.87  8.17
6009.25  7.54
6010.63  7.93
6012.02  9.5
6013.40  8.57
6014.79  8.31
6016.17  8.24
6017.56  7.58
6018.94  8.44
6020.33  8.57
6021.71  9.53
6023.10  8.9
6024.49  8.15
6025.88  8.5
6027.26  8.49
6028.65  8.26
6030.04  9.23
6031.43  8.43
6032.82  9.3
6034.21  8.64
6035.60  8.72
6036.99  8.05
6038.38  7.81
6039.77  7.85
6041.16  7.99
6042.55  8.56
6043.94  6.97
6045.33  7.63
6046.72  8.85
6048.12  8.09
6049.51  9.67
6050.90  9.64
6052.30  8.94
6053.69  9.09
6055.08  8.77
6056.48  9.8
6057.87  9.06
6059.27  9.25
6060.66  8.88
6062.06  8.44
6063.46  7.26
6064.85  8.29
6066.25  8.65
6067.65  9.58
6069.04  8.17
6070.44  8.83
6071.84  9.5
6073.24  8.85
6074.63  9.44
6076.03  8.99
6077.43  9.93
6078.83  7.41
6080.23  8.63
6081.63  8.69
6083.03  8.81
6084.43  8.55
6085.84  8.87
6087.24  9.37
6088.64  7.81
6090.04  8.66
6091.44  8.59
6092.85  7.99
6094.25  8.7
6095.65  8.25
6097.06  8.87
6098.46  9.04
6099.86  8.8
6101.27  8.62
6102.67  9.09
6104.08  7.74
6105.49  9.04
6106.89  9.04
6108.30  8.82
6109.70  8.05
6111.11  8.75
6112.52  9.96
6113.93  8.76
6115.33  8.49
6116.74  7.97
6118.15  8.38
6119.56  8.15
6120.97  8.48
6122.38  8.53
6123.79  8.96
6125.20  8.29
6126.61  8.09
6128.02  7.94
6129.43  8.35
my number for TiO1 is 0.04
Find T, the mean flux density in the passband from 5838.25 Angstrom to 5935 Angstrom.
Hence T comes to 8.05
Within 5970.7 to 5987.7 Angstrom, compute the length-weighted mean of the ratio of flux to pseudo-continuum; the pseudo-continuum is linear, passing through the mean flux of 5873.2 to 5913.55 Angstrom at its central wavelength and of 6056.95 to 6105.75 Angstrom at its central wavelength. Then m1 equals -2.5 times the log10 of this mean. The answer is -0.05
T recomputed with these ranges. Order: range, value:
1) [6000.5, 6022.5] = 8.46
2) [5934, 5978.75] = 8.41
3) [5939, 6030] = 8.45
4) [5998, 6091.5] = 8.61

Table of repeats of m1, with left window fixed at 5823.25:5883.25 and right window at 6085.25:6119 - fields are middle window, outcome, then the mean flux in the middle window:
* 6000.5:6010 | 0.03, 8.37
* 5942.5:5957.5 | 0.01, 8.49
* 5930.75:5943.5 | 0.02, 8.37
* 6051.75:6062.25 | -0.05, 9.06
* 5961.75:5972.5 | 0.05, 8.15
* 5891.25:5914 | 0.14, 7.47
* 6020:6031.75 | -0.01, 8.68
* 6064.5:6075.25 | -0.04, 8.93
